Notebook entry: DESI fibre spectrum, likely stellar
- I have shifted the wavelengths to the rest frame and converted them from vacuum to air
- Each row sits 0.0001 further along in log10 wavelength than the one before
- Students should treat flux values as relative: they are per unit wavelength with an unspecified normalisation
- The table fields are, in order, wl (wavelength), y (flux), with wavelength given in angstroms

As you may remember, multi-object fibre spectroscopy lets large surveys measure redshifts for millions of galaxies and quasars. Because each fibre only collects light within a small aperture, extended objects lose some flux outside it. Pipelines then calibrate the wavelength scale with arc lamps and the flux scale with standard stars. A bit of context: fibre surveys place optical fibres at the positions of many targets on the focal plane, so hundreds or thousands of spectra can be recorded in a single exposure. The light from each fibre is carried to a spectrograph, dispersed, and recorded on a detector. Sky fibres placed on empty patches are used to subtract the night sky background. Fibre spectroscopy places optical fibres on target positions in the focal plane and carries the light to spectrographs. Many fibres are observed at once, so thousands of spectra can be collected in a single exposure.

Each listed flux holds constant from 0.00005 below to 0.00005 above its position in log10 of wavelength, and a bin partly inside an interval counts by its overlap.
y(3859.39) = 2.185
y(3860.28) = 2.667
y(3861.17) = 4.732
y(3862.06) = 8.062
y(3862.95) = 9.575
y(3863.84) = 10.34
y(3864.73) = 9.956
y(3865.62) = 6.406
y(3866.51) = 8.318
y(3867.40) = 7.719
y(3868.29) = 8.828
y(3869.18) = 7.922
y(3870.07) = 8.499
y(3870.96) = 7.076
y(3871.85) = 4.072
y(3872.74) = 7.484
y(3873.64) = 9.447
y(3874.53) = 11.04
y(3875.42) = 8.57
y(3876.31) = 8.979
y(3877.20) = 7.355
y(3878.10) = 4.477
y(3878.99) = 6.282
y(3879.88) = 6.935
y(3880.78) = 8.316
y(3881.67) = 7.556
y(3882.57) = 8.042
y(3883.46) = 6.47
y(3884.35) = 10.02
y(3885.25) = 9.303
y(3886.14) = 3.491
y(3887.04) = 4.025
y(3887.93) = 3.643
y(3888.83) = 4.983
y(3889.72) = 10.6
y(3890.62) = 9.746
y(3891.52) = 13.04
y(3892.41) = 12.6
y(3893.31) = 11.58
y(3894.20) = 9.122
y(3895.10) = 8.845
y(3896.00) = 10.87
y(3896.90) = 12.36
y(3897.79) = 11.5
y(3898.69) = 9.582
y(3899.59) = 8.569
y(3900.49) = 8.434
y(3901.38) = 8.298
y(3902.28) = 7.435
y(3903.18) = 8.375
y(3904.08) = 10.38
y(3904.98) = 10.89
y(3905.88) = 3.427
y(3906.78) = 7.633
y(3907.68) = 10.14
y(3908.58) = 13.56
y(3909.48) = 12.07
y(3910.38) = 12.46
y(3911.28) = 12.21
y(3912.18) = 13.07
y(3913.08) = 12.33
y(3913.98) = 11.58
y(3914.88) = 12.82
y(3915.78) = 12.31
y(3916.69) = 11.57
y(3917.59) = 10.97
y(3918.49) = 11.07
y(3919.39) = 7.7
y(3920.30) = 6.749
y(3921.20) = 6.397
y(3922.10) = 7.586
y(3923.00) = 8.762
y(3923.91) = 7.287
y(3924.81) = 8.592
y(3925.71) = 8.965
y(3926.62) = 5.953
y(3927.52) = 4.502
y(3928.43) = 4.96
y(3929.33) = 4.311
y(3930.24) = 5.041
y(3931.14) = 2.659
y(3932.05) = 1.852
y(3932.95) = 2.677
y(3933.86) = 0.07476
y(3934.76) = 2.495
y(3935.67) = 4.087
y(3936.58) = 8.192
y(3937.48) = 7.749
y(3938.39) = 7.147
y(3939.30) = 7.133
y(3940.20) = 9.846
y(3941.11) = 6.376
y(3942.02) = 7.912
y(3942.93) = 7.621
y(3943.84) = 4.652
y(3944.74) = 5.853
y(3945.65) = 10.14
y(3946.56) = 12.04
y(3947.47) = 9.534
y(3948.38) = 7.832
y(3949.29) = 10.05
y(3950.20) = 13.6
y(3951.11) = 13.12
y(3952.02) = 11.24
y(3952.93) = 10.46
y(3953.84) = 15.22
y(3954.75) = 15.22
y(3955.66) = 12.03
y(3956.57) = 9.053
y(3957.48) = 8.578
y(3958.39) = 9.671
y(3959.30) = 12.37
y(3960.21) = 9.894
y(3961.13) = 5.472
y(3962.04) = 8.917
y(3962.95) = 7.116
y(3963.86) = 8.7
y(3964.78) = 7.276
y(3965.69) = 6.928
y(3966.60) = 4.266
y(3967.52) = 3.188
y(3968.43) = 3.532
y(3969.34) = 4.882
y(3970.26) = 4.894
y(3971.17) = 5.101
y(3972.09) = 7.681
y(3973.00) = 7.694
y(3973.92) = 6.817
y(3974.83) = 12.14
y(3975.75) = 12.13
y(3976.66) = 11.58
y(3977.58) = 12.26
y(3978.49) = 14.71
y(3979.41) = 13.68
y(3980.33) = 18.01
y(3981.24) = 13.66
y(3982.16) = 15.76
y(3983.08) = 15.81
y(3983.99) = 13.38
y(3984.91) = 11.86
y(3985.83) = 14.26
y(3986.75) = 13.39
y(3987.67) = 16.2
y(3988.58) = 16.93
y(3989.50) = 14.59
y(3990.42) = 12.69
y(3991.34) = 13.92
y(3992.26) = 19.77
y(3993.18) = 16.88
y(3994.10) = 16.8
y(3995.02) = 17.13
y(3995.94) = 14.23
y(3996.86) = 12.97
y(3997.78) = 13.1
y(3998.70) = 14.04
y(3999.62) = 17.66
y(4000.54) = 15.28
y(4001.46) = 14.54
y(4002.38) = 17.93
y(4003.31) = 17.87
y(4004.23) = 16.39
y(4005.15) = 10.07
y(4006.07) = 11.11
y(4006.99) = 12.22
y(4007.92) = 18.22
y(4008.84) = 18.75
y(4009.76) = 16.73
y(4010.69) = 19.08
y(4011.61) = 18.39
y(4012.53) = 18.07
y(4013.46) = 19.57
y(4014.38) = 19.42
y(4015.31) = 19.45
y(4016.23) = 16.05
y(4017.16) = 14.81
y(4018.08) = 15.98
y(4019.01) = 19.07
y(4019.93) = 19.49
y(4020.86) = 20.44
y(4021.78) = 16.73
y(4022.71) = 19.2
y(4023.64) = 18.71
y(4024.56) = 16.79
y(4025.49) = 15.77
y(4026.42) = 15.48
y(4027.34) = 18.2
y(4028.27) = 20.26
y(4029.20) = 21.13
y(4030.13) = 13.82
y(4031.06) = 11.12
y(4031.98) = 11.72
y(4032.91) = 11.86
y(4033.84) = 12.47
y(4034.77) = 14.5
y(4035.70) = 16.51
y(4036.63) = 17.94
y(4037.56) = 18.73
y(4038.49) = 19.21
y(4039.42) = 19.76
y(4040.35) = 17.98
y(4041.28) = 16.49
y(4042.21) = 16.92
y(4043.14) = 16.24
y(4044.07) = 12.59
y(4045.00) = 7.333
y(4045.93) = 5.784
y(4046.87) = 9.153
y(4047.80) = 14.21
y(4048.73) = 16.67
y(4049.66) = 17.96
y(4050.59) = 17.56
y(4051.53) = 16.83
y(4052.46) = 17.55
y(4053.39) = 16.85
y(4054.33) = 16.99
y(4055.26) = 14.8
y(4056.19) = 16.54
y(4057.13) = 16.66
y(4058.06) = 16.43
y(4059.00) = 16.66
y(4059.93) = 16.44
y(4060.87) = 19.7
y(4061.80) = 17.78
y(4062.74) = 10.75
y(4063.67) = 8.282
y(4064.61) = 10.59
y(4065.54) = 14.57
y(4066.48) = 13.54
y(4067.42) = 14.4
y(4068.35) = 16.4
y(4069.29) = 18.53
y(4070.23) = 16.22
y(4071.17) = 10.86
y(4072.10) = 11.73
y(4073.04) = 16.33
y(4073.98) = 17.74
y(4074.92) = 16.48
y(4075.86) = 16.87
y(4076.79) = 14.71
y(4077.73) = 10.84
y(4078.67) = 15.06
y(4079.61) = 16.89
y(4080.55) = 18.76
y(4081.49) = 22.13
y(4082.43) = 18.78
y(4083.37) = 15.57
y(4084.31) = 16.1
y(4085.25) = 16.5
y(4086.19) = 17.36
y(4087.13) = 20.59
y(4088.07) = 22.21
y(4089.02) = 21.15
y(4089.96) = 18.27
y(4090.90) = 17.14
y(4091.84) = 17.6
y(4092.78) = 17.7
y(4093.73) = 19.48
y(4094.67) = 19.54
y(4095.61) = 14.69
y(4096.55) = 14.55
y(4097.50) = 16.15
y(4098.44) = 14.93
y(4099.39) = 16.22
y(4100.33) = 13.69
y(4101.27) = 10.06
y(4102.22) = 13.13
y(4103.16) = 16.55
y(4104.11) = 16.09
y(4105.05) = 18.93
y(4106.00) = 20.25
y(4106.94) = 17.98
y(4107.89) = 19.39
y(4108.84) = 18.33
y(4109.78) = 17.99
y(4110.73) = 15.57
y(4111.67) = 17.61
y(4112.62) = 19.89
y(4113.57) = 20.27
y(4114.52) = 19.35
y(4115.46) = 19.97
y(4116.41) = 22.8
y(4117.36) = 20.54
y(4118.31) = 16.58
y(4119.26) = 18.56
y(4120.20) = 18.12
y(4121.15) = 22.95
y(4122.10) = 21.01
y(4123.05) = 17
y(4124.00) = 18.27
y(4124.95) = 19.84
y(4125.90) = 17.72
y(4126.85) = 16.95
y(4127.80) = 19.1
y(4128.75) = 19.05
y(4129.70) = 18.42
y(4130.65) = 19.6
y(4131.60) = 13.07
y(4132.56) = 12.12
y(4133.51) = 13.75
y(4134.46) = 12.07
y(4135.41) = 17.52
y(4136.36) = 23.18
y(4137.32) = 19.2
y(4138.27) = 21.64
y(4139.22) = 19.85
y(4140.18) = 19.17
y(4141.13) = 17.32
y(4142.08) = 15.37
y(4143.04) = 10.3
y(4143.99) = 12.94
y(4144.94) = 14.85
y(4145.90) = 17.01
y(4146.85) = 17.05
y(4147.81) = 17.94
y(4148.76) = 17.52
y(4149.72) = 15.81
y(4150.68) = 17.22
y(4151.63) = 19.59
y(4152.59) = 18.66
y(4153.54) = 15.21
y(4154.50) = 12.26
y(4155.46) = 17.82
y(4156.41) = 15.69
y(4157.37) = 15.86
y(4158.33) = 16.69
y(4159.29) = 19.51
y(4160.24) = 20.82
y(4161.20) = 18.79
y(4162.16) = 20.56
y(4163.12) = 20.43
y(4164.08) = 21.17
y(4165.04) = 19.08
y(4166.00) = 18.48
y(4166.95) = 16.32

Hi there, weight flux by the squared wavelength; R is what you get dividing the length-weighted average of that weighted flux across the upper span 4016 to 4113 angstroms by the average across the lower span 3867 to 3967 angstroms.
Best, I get 2.06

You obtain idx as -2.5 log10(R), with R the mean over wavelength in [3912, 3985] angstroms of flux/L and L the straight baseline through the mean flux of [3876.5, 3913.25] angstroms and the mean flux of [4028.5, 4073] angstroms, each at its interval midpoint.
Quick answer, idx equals 0.25 mag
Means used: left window 9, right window 15.1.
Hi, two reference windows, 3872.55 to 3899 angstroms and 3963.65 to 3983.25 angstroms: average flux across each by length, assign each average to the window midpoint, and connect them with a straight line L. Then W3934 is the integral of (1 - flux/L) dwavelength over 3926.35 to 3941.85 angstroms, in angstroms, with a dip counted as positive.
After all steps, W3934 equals 6.9 angstroms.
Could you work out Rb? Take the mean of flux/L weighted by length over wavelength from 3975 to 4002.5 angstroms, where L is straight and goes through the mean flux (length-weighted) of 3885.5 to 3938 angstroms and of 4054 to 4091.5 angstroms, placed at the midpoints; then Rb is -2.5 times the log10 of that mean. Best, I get -0.22 mag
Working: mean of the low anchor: 8.31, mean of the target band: 14.8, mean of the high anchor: 16.2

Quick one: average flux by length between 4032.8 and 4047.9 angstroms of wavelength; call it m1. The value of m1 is 14.6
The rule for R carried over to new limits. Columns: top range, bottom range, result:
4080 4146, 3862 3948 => 2.39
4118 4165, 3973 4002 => 1.33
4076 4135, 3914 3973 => 2.42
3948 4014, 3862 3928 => 1.49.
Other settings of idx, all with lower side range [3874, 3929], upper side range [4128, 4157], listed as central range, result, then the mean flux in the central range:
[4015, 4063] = -0.205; 16.1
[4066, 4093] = -0.142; 16.8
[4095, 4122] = -0.128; 17.6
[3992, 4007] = -0.248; 15.2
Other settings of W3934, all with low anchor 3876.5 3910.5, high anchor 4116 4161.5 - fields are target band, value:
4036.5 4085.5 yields -2.8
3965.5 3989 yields 1.9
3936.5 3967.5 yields 5.0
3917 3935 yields 7.0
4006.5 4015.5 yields -3.5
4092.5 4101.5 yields 0.1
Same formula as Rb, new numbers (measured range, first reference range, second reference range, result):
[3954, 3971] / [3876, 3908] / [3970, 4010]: 0.47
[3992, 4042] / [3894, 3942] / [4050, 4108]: -0.25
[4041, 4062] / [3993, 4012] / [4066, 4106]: 0.05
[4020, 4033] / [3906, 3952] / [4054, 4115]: -0.24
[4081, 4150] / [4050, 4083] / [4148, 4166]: -0.04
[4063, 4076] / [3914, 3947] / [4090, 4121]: 0.08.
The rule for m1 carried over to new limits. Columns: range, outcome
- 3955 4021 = 13.2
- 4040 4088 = 15.5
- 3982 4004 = 15.3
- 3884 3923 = 9.6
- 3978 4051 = 15.8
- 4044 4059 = 14.7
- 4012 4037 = 16.8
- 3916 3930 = 7.72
